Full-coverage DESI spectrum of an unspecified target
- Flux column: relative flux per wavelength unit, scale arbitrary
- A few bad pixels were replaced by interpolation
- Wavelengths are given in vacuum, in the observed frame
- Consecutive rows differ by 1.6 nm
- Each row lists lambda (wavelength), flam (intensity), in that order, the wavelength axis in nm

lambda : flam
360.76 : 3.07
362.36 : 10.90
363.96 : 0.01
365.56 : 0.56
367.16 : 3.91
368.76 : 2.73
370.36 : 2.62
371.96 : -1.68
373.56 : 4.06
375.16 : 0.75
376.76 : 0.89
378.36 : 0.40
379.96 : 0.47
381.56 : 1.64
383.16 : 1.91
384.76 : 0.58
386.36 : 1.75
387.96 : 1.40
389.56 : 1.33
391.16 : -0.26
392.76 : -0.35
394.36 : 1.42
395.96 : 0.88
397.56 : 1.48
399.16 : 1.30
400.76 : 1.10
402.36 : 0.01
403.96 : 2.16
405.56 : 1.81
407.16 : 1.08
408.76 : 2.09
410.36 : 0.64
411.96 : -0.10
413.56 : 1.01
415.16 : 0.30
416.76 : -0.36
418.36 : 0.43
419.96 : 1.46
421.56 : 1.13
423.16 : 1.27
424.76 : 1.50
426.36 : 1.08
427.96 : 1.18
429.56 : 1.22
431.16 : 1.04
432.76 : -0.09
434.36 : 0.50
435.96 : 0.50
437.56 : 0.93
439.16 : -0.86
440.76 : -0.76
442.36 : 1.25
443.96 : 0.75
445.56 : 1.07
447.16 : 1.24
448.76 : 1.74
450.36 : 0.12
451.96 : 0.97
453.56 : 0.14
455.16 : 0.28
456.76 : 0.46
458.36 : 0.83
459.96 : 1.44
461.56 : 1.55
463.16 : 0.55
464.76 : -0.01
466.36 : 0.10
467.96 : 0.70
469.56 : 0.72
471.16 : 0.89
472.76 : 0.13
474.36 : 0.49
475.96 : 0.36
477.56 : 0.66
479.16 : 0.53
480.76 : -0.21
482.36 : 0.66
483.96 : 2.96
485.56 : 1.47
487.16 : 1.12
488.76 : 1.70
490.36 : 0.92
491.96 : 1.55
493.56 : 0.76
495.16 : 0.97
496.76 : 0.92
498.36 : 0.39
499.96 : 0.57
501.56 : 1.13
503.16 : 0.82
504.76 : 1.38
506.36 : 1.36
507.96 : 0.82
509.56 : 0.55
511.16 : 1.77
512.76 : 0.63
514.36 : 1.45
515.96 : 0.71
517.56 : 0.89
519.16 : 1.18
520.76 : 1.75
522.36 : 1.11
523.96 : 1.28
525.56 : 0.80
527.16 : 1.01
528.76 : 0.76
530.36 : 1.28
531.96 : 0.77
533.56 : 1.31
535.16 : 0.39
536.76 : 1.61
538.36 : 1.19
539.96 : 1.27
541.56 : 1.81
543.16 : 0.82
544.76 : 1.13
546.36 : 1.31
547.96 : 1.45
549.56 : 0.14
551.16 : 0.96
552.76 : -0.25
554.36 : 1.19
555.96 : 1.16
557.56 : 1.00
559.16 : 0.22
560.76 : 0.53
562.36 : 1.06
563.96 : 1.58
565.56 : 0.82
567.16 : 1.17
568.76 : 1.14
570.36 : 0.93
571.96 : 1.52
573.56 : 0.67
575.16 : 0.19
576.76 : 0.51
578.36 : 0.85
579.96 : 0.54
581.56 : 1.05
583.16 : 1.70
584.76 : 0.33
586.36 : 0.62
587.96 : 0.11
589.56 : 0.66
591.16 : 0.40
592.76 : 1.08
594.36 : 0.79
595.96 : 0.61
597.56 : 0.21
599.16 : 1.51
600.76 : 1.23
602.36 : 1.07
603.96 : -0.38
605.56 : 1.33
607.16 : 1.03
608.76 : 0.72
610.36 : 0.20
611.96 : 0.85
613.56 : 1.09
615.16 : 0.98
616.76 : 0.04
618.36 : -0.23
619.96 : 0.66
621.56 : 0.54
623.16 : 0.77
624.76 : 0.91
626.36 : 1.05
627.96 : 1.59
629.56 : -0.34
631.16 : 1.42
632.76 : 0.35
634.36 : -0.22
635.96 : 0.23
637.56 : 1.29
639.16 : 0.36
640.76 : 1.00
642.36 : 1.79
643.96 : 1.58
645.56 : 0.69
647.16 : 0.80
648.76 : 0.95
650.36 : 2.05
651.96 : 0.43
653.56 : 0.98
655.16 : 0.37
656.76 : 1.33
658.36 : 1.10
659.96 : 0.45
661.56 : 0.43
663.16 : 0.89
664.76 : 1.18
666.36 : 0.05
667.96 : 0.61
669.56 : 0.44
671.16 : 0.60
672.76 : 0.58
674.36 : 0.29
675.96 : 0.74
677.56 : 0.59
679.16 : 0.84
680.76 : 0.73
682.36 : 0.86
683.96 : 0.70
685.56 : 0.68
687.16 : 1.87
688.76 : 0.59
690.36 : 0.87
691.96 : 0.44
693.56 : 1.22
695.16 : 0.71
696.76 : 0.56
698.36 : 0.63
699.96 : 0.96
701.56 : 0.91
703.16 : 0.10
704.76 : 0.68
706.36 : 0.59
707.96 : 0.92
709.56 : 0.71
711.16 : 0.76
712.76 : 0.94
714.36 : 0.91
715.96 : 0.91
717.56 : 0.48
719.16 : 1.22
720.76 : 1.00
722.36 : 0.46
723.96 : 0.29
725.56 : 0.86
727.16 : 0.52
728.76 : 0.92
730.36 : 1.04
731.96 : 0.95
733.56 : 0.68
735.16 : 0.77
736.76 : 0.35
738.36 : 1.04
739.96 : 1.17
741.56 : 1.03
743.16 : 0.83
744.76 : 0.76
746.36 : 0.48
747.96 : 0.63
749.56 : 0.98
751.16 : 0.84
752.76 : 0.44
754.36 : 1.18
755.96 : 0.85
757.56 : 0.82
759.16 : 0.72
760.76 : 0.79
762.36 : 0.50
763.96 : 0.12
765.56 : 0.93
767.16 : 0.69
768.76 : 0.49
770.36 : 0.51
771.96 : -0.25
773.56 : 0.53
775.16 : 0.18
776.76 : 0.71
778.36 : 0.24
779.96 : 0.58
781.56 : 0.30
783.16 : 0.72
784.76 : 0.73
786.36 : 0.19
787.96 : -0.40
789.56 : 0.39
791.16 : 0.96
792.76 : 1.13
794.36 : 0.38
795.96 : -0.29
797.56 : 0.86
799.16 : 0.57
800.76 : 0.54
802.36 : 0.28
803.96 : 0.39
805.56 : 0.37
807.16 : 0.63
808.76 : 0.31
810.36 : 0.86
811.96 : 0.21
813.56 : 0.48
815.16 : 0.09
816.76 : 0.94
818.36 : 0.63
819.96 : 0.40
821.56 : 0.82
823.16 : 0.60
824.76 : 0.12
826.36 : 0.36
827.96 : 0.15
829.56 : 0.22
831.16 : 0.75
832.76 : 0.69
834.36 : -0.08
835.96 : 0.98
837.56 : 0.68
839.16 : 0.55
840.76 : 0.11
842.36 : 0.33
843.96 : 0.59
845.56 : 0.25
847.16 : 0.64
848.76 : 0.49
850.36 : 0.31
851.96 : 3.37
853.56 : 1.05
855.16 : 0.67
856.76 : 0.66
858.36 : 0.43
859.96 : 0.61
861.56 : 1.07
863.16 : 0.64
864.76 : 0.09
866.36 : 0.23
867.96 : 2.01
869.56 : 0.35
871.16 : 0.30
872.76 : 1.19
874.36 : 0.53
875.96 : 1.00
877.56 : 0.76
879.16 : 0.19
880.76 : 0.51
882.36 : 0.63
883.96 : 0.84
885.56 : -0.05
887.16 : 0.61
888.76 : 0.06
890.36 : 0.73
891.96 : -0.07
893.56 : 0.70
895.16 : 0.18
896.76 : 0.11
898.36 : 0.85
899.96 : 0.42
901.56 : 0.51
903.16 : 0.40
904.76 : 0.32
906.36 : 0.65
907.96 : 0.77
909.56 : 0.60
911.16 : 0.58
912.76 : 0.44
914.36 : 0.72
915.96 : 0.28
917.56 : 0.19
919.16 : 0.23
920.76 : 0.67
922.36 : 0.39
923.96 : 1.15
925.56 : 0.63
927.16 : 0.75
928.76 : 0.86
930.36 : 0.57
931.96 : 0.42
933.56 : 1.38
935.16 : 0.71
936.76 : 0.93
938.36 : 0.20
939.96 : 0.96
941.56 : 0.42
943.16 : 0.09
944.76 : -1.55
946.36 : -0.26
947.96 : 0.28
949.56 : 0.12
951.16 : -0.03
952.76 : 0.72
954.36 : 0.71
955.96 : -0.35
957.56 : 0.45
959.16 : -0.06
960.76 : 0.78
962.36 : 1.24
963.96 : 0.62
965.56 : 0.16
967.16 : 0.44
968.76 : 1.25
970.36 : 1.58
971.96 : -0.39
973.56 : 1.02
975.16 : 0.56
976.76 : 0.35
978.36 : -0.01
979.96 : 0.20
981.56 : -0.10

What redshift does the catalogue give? 0.30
